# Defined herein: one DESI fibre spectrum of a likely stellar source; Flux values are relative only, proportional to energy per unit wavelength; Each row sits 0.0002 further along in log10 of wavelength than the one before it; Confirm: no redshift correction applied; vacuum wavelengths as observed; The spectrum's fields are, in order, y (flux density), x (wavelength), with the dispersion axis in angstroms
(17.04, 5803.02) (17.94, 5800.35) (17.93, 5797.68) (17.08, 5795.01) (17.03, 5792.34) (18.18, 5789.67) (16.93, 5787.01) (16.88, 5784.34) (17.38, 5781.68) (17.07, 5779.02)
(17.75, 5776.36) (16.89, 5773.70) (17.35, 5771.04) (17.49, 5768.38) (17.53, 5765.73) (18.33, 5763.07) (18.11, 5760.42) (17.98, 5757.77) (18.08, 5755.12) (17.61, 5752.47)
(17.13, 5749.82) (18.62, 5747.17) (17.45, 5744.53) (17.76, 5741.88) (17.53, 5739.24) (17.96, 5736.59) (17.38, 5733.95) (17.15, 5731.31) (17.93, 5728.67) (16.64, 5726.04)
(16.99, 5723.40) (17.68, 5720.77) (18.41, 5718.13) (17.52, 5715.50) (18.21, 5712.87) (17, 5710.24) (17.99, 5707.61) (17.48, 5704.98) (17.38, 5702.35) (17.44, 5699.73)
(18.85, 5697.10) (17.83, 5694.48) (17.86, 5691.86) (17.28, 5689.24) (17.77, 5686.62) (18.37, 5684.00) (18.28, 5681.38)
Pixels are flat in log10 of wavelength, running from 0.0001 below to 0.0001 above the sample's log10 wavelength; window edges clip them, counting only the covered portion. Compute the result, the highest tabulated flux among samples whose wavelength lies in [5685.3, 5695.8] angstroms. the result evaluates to 17.86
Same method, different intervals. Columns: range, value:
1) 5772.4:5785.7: 17.75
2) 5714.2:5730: 18.41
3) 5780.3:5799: 18.18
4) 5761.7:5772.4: 18.33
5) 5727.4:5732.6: 17.93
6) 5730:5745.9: 17.96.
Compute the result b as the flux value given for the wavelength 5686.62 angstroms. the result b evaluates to 17.77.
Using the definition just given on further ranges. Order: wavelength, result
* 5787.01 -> 16.93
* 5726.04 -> 16.64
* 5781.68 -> 17.38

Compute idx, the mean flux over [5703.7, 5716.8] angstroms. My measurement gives 17.6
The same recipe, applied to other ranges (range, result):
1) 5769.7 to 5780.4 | 17.3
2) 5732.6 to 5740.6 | 17.6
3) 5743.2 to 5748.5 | 18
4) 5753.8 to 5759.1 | 18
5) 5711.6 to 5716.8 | 17.9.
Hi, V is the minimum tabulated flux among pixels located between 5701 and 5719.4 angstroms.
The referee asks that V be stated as 17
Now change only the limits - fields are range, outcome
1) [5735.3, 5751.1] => 17.13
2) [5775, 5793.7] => 16.88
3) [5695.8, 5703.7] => 17.38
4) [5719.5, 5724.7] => 16.99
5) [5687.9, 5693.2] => 17.28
